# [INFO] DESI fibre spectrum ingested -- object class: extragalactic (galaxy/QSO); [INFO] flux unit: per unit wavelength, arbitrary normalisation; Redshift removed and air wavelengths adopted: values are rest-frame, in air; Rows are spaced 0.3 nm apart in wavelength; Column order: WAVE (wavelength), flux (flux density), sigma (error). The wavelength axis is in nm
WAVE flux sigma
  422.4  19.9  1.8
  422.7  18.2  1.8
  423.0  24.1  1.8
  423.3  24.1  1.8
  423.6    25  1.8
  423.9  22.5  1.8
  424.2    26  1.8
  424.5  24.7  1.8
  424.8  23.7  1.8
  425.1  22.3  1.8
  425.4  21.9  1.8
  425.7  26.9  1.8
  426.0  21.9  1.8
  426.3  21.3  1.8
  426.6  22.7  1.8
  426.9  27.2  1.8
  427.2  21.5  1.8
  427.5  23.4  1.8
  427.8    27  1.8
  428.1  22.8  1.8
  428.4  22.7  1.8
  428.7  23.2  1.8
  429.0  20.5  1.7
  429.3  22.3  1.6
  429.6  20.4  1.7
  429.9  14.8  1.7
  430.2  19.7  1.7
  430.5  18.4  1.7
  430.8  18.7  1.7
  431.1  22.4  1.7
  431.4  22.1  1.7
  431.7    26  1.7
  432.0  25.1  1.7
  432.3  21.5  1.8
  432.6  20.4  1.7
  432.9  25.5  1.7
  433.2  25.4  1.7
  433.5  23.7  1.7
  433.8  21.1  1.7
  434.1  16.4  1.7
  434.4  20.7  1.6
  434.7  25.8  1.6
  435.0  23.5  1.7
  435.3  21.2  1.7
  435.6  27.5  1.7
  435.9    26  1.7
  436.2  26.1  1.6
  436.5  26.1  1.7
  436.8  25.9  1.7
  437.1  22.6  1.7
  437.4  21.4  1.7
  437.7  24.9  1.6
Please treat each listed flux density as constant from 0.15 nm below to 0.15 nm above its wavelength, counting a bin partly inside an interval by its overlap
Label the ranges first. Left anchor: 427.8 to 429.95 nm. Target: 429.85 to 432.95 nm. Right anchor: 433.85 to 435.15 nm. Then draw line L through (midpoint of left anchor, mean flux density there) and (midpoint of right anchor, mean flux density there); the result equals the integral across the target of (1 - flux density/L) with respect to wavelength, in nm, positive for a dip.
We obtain 0.03 nm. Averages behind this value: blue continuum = 21.7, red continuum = 21.6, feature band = 21.4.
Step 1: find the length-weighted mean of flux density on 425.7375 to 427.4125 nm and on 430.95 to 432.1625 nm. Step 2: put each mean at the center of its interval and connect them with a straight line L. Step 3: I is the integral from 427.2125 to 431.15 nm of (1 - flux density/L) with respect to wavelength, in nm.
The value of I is 0.39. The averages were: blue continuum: 23.2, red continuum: 23.9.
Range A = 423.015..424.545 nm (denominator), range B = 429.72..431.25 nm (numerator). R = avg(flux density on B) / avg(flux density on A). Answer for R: 0.77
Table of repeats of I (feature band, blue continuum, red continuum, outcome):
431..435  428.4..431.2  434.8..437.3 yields -0.058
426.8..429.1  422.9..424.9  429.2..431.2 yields -0.257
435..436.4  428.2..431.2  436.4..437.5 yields -0.099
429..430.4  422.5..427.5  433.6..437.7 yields 0.239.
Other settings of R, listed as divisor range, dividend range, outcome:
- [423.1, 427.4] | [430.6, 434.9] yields 0.95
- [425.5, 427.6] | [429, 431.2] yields 0.83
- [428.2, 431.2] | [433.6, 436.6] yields 1.15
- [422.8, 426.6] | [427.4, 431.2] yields 0.90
